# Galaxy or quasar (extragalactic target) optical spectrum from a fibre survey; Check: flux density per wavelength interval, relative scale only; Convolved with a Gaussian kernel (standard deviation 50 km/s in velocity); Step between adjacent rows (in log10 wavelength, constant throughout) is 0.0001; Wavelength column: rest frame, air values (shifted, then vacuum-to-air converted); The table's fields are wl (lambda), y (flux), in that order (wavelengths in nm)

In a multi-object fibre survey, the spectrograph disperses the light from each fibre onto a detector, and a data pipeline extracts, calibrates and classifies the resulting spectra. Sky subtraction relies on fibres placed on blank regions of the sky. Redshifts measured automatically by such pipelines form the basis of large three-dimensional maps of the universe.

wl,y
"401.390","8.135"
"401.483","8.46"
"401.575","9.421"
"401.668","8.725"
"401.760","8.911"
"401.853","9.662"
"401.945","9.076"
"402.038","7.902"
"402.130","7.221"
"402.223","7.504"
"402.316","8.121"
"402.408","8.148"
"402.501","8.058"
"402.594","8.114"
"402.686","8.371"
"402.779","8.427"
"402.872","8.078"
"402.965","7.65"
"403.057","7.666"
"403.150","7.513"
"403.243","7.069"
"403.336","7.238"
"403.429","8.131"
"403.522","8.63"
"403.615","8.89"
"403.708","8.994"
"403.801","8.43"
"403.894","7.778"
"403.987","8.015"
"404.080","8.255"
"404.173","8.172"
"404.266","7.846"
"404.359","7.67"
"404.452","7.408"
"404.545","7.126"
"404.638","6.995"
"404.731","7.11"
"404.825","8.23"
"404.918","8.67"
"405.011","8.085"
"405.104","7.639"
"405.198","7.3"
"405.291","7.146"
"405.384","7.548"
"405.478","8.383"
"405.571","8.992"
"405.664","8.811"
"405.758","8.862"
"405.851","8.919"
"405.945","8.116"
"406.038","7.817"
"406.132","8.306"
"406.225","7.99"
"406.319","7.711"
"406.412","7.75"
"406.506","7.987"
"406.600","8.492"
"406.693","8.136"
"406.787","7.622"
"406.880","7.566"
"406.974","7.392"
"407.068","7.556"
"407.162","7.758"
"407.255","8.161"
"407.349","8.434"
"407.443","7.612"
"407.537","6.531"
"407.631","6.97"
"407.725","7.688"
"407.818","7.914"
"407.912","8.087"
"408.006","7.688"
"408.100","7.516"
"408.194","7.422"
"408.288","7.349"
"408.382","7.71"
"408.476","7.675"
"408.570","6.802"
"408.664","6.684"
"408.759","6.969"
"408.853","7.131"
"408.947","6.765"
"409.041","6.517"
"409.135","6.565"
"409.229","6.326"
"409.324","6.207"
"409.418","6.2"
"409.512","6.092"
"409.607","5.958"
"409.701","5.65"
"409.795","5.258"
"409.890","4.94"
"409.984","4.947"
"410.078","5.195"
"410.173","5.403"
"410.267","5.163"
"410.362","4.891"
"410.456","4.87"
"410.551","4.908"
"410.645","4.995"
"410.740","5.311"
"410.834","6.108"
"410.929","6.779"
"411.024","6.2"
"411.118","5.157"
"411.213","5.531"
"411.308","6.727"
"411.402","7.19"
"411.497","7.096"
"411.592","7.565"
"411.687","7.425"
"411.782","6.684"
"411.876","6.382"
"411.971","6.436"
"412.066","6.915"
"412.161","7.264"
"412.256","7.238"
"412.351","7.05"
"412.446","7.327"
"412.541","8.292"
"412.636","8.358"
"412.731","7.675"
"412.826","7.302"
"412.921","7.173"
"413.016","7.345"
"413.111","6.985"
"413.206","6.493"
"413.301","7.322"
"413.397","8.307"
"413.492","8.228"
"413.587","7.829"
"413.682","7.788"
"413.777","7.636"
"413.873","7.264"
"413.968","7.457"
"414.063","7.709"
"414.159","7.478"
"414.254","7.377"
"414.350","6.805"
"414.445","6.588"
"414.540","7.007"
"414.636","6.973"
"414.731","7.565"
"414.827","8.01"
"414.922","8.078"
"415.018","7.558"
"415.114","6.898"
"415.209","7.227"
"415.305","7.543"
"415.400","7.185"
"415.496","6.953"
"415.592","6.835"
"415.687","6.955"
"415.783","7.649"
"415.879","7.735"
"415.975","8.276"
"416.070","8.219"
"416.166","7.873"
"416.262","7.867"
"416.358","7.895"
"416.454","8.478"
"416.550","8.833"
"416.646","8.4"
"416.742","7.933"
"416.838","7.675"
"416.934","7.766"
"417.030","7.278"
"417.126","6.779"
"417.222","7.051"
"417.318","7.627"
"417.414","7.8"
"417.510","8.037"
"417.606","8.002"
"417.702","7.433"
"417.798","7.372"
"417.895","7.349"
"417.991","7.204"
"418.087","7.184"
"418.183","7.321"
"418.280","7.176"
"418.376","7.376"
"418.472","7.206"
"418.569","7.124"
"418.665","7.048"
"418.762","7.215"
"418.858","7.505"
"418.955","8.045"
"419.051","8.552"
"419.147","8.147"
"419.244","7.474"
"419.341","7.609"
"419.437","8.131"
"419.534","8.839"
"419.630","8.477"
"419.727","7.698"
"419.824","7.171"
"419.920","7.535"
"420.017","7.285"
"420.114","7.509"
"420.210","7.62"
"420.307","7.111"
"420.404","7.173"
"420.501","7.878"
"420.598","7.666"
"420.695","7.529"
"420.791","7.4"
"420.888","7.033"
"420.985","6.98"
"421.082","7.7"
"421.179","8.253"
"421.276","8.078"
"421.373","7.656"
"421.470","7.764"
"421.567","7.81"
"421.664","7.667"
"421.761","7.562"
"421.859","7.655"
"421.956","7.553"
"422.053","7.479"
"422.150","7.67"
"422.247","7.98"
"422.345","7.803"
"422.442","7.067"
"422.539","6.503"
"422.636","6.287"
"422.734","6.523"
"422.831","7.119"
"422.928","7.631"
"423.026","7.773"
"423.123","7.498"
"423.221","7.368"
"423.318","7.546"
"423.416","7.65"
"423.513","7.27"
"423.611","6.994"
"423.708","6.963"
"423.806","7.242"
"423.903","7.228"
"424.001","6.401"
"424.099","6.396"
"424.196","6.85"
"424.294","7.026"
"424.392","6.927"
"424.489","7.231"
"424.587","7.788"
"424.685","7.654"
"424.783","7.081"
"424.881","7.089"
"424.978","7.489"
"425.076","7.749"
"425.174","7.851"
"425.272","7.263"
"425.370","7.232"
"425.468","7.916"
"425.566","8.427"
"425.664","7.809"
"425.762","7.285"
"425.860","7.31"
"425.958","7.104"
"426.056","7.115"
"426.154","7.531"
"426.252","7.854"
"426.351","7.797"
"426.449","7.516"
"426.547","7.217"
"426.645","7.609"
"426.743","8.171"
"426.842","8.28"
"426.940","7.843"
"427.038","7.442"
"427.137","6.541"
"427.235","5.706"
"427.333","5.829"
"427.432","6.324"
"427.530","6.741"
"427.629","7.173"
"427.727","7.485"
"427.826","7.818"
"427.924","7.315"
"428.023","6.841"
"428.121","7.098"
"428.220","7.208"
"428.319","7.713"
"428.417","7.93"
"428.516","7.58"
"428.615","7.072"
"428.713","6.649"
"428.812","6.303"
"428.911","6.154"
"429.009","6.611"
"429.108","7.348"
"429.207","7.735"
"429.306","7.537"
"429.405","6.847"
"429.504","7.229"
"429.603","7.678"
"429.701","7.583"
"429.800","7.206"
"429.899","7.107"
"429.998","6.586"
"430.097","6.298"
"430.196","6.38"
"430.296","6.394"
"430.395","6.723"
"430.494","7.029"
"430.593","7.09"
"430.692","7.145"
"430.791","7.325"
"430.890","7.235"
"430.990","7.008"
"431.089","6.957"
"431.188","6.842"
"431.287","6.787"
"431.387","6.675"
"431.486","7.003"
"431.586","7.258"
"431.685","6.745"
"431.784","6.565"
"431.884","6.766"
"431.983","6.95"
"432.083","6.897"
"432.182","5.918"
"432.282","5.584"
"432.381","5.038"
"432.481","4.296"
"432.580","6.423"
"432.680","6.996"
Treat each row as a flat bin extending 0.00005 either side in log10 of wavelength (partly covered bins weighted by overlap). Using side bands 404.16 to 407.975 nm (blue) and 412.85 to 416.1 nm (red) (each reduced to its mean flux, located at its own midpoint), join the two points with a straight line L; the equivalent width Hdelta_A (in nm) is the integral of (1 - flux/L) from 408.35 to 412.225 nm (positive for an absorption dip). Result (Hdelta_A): 0.73 nm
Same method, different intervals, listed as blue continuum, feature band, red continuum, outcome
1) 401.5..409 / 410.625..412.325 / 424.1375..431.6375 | 0.26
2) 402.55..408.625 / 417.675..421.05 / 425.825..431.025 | -0.04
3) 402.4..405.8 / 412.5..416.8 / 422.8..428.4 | 0.04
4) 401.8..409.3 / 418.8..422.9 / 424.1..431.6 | -0.11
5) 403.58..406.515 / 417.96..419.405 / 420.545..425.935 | 0.01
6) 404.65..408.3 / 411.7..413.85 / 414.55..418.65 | 0.09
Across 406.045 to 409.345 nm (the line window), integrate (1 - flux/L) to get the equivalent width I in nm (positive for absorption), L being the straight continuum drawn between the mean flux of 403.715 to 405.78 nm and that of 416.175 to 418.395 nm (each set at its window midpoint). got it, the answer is 0.17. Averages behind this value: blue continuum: 7.94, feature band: 7.47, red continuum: 7.65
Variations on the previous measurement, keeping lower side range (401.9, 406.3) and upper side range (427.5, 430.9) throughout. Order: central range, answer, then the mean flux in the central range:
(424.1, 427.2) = -0.10 nm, 7.46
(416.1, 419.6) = -0.09 nm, 7.69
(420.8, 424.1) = -0.01 nm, 7.37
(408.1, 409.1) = 0.09 nm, 7.11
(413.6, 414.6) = 0.04 nm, 7.32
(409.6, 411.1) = 0.46 nm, 5.39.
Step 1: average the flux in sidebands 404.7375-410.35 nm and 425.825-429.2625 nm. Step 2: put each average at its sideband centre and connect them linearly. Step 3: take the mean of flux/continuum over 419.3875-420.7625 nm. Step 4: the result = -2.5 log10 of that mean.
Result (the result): -0.067 mag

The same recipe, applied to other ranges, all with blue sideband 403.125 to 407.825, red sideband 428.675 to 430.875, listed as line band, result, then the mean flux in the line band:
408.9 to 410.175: 0.301 mag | 5.87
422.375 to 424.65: 0.014 mag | 7.11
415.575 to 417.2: -0.045 mag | 7.8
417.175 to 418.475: -0.003 mag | 7.45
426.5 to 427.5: -0.003 mag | 7.09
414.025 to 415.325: 0.032 mag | 7.33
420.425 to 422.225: -0.049 mag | 7.63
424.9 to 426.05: -0.064 mag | 7.56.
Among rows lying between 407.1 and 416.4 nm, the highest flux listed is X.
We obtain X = 8.434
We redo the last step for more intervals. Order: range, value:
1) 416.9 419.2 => 8.552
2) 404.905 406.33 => 8.992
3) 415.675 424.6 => 8.839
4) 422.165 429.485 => 8.427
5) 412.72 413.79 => 8.307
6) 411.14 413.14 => 8.358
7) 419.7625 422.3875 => 8.253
